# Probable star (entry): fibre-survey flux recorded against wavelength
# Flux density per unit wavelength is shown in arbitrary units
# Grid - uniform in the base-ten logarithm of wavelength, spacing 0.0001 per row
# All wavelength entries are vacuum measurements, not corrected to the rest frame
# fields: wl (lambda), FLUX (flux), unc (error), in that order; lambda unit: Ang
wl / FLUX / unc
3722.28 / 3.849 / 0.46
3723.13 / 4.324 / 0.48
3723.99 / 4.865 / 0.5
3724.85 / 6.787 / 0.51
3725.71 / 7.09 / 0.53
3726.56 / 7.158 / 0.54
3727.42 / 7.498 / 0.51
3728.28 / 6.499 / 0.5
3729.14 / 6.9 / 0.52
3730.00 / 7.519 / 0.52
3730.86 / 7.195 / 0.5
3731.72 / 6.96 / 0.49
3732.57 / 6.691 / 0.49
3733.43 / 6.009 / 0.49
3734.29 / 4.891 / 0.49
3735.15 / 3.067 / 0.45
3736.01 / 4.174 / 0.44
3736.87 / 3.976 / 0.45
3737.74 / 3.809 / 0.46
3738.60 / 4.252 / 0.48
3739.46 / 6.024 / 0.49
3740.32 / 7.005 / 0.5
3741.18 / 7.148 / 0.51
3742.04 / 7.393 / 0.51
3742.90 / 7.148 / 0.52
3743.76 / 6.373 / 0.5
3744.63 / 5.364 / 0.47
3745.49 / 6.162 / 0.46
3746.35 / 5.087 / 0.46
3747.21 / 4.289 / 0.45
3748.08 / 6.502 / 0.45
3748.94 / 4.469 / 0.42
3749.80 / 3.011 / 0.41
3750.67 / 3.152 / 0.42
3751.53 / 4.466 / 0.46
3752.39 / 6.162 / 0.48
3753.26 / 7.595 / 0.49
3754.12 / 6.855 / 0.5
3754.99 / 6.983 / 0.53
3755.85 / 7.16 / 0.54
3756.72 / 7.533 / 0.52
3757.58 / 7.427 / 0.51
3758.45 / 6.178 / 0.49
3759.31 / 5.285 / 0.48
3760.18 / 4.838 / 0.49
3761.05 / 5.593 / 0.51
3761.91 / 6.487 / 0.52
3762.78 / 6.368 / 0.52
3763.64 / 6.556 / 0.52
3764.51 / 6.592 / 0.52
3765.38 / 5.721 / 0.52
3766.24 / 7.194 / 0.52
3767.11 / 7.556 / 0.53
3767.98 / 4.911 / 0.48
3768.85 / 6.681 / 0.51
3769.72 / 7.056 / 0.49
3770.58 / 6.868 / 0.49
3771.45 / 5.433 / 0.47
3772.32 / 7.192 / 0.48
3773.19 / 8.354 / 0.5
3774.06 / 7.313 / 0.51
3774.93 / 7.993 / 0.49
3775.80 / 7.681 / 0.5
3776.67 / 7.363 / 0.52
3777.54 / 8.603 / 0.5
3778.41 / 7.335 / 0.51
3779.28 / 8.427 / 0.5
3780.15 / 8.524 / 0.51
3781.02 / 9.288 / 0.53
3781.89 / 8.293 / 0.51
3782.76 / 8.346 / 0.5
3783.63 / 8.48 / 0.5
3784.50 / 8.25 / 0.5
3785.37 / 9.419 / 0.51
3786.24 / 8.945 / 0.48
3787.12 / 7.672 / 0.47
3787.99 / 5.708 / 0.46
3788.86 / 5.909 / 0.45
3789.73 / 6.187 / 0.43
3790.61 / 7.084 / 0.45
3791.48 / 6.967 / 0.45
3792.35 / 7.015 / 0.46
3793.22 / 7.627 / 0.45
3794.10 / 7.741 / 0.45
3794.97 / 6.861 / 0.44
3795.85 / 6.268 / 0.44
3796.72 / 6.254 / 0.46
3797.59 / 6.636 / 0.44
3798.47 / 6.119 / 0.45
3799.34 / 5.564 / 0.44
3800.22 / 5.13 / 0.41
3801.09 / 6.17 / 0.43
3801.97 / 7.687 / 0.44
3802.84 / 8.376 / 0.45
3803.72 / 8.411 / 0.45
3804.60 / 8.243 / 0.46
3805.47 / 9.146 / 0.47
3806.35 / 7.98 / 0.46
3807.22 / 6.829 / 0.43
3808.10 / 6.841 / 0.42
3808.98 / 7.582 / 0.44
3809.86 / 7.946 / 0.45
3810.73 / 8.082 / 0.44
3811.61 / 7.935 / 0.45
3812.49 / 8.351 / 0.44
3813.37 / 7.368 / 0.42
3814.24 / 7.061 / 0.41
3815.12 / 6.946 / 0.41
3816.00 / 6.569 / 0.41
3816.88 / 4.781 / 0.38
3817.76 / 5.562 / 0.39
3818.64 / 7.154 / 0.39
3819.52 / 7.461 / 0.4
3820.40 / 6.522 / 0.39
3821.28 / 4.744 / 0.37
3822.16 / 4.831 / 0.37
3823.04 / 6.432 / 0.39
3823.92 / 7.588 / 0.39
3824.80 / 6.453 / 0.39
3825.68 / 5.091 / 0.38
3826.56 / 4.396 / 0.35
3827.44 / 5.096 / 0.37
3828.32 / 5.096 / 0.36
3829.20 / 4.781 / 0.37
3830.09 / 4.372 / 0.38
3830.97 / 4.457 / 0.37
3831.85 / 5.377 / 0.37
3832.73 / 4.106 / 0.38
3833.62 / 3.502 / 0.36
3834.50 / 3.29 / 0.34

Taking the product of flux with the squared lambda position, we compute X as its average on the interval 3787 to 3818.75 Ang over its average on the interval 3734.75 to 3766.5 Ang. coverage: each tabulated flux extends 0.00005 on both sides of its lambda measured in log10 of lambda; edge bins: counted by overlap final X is 1.3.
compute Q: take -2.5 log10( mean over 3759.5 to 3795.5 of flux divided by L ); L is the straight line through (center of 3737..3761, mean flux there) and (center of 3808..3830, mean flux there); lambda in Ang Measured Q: -0.19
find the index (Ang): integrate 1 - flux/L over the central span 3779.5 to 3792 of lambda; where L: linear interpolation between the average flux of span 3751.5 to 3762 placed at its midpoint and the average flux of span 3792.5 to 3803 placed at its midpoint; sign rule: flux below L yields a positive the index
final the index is -2.3 Ang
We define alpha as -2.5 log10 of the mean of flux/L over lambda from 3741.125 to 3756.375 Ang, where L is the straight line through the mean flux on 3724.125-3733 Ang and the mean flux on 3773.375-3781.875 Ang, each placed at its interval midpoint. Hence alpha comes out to 0.262 mag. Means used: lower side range 6.96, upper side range 8.08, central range 5.83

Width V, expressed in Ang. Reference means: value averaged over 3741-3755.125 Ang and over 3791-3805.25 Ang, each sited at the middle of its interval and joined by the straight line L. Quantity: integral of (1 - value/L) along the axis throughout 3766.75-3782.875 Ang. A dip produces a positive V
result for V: -2.8 Ang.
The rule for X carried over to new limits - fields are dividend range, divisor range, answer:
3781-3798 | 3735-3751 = 1.45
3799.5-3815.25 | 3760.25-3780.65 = 1.10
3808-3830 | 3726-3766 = 1.11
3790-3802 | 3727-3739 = 1.20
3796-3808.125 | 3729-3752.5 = 1.33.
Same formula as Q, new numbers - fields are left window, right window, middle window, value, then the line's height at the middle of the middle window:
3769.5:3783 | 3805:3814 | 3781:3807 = 0.060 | 7.78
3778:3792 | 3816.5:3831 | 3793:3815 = -0.092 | 6.73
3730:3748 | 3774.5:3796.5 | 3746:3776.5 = 0.069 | 6.65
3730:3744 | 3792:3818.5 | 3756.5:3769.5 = -0.003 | 6.3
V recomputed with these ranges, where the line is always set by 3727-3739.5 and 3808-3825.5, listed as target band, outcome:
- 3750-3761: -0.1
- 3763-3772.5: -0.6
